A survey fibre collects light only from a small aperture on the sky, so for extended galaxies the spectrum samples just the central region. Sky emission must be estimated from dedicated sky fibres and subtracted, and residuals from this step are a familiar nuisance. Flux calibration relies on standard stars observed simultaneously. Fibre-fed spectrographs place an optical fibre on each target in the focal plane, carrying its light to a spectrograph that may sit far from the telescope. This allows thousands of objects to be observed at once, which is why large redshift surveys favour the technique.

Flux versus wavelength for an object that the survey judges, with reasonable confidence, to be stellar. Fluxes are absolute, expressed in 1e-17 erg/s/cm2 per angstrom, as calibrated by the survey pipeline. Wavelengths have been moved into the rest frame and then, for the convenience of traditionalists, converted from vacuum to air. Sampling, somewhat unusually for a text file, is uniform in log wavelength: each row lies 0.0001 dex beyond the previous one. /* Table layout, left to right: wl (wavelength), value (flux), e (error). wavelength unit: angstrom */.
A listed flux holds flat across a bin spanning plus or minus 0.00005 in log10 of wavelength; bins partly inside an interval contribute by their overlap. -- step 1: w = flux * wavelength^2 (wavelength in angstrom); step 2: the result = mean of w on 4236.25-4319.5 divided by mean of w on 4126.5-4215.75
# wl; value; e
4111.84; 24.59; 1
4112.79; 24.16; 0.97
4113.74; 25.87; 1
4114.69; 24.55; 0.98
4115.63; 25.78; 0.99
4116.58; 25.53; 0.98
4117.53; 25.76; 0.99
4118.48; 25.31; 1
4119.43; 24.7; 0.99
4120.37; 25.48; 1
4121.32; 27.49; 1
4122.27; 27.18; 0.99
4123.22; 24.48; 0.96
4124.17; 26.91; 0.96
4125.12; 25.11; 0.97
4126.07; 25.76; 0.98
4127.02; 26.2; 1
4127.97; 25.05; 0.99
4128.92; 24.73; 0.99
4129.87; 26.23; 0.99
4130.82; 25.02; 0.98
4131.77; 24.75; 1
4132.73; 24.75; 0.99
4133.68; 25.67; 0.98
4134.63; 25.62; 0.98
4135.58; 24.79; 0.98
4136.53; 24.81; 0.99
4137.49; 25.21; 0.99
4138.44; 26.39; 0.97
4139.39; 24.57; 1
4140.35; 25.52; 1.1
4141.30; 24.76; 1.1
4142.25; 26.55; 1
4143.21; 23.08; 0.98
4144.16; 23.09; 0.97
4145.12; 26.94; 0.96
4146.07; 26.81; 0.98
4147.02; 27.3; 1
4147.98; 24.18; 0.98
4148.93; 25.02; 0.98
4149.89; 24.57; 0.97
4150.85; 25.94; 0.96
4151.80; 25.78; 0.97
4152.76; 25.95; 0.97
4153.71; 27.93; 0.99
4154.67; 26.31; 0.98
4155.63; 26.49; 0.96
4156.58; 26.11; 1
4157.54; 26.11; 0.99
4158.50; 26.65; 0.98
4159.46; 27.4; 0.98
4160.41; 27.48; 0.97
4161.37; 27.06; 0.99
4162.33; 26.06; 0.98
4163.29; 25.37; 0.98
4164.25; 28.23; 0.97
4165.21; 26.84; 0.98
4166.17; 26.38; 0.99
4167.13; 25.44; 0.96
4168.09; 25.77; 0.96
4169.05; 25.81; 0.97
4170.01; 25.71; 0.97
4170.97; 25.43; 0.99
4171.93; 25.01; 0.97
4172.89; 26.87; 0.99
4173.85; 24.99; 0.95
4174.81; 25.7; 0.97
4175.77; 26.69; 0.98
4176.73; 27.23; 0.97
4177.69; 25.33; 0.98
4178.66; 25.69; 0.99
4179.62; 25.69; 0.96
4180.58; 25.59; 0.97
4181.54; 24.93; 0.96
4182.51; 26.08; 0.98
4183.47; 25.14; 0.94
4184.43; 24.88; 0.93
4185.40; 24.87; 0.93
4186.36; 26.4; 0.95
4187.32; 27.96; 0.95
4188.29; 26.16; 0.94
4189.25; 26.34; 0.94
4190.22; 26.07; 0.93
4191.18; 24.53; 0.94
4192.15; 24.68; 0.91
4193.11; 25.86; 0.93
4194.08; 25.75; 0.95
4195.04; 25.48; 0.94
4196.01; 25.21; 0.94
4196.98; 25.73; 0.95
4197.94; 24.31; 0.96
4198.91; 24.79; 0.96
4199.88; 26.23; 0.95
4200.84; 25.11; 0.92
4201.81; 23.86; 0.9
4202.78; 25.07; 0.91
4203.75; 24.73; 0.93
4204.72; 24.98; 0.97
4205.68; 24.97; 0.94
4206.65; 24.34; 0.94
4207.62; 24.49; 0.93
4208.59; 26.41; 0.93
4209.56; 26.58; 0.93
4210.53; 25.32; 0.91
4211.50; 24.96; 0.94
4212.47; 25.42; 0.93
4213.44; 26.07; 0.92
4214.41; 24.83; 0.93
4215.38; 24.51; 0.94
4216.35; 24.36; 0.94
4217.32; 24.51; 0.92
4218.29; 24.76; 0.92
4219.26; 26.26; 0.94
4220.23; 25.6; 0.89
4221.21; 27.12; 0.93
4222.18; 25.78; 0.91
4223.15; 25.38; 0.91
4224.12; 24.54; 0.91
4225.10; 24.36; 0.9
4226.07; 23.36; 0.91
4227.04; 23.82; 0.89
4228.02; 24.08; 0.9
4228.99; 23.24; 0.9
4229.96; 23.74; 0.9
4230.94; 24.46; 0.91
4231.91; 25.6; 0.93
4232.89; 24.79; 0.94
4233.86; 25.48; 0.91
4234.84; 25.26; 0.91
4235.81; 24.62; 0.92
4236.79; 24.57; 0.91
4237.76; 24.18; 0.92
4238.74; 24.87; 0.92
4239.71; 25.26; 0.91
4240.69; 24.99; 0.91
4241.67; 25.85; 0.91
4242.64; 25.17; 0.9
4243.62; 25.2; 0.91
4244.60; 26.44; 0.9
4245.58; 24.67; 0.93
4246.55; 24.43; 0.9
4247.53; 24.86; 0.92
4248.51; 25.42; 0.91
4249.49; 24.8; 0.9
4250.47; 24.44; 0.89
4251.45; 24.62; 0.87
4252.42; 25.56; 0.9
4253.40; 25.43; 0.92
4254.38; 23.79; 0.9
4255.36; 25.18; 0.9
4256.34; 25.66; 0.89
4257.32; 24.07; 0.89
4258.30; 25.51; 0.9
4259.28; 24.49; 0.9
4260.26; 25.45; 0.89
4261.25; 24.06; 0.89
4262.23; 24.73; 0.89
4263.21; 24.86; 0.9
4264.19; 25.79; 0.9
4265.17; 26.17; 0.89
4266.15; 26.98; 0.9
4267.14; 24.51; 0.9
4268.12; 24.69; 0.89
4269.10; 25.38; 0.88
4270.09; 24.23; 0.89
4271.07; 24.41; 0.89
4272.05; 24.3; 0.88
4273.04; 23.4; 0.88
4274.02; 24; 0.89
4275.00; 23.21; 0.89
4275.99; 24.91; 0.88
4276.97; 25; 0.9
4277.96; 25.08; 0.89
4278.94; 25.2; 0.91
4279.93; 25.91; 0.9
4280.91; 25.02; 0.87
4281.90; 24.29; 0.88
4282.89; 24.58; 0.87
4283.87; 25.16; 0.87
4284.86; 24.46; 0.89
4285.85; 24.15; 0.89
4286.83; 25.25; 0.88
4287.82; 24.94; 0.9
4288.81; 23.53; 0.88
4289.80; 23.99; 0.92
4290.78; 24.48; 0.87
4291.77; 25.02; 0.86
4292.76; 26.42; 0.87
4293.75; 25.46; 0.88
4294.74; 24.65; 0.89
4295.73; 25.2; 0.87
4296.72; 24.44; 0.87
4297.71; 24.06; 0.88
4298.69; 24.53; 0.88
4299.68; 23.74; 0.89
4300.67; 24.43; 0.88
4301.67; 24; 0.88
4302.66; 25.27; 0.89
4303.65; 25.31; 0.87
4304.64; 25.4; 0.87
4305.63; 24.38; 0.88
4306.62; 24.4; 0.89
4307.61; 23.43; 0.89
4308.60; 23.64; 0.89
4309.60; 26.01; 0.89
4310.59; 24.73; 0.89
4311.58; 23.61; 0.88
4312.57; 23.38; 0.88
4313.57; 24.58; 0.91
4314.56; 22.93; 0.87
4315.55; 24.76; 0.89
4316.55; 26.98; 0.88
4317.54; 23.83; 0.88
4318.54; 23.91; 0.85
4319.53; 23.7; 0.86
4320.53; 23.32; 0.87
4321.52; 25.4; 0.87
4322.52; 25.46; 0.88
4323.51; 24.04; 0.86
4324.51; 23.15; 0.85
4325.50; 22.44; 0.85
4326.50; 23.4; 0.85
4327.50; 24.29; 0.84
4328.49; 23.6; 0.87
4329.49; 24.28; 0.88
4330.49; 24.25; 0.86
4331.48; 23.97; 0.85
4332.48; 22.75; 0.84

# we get 1.0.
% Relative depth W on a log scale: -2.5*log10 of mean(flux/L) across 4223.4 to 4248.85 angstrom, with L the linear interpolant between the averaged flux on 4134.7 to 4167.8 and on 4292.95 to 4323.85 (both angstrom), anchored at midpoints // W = 0.02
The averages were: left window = 25.9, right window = 24.5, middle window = 24.7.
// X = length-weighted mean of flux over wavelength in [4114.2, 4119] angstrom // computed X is 25.4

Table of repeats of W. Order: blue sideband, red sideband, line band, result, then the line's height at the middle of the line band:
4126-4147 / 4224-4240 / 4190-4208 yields -0.012 mag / 24.8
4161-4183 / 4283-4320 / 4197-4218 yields 0.023 mag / 25.6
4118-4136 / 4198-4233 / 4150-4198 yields -0.032 mag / 25.2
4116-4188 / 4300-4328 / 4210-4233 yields 0.012 mag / 25.1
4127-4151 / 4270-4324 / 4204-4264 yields -0.006 mag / 24.8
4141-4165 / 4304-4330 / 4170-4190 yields -0.004 mag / 25.8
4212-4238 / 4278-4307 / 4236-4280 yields -0.005 mag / 24.8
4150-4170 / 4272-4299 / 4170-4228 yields 0.021 mag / 25.9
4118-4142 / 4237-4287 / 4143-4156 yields -0.014 mag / 25.4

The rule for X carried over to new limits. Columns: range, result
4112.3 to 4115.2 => 24.9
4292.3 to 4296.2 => 25.4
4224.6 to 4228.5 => 23.9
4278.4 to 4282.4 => 25.1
